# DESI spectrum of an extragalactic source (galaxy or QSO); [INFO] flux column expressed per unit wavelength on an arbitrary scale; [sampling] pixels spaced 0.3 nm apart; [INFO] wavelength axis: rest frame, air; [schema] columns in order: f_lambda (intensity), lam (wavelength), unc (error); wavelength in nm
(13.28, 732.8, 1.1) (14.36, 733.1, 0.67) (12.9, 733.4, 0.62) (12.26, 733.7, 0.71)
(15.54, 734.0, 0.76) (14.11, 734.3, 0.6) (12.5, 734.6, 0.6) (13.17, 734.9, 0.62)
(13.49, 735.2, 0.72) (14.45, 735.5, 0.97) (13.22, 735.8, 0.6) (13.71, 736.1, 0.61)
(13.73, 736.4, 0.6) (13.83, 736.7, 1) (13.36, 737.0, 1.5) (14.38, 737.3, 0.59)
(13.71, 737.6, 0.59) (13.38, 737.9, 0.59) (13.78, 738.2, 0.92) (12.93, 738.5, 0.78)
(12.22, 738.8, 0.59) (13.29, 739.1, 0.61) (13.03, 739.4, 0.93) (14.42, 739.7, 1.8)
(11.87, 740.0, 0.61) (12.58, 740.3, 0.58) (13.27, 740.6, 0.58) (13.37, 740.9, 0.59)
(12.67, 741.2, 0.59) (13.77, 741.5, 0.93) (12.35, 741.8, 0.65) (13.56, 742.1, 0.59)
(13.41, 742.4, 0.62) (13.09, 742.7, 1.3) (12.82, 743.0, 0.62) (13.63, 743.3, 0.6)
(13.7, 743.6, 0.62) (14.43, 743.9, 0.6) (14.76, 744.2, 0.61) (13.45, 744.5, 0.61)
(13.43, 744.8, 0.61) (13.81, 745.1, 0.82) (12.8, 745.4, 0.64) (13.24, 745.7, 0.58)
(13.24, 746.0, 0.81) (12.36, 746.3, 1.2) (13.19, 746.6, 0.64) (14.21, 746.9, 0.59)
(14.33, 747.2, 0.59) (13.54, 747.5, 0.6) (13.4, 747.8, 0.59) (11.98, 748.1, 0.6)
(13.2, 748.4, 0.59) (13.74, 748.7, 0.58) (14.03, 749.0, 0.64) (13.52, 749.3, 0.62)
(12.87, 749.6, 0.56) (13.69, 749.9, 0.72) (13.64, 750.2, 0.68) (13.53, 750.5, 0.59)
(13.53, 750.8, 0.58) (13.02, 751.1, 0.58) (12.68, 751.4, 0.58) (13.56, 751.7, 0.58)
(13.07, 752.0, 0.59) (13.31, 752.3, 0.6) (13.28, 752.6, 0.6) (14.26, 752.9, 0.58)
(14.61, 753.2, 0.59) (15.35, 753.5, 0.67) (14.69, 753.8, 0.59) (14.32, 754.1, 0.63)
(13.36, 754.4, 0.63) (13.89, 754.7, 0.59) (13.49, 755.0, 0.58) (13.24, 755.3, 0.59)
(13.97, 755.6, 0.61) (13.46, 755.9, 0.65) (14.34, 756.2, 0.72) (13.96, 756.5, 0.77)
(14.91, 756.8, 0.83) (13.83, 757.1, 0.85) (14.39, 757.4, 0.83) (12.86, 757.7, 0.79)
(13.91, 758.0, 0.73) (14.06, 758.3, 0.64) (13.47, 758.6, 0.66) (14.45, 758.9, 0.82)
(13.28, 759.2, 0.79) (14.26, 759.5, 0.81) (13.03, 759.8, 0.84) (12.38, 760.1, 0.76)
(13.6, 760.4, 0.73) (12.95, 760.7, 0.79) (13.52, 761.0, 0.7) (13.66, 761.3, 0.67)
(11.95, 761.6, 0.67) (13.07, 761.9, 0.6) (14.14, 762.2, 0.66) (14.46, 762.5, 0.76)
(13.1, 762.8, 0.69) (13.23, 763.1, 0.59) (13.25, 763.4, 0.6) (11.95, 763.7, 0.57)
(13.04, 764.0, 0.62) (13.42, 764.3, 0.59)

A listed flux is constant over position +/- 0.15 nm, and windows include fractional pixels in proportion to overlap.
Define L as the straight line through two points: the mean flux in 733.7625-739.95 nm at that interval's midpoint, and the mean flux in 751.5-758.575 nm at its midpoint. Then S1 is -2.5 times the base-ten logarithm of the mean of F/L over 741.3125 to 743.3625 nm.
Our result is 0.04 mag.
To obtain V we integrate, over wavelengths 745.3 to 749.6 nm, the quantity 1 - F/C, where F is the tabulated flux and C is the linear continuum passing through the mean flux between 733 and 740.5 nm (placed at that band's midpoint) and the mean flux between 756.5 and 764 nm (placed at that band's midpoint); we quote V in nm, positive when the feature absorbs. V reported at 0.042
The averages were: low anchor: 13.4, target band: 13.3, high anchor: 13.5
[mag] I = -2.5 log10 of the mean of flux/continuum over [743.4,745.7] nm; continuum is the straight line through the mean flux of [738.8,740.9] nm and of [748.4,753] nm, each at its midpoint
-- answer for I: -0.04 mag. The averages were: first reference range 13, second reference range 13.4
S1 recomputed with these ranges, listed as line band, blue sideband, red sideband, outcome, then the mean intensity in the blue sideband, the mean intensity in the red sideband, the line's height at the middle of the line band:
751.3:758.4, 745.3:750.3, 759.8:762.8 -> -0.04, 13.4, 13.3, 13.3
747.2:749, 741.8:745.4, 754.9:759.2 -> 0.03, 13.6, 13.9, 13.7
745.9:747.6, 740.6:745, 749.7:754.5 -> 0.01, 13.5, 13.7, 13.6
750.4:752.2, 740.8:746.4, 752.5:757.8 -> 0.05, 13.4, 14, 13.8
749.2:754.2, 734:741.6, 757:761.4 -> -0.01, 13.4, 13.6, 13.5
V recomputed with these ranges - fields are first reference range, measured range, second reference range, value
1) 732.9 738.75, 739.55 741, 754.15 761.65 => 0.054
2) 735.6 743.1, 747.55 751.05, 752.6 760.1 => 0.074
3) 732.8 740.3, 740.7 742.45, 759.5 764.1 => 0.030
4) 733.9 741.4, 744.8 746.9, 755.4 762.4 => 0.046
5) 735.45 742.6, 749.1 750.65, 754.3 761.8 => 0.002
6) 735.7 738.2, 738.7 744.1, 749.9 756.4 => 0.190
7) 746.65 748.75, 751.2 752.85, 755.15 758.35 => 0.052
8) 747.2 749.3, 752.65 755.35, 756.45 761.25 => -0.117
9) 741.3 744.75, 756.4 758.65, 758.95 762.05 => -0.115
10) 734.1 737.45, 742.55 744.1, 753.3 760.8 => 0.017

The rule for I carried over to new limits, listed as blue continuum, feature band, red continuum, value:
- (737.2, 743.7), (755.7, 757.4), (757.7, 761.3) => -0.05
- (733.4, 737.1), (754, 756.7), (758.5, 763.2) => -0.03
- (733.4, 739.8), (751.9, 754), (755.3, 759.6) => -0.02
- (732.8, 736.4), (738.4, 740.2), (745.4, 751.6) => 0.05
